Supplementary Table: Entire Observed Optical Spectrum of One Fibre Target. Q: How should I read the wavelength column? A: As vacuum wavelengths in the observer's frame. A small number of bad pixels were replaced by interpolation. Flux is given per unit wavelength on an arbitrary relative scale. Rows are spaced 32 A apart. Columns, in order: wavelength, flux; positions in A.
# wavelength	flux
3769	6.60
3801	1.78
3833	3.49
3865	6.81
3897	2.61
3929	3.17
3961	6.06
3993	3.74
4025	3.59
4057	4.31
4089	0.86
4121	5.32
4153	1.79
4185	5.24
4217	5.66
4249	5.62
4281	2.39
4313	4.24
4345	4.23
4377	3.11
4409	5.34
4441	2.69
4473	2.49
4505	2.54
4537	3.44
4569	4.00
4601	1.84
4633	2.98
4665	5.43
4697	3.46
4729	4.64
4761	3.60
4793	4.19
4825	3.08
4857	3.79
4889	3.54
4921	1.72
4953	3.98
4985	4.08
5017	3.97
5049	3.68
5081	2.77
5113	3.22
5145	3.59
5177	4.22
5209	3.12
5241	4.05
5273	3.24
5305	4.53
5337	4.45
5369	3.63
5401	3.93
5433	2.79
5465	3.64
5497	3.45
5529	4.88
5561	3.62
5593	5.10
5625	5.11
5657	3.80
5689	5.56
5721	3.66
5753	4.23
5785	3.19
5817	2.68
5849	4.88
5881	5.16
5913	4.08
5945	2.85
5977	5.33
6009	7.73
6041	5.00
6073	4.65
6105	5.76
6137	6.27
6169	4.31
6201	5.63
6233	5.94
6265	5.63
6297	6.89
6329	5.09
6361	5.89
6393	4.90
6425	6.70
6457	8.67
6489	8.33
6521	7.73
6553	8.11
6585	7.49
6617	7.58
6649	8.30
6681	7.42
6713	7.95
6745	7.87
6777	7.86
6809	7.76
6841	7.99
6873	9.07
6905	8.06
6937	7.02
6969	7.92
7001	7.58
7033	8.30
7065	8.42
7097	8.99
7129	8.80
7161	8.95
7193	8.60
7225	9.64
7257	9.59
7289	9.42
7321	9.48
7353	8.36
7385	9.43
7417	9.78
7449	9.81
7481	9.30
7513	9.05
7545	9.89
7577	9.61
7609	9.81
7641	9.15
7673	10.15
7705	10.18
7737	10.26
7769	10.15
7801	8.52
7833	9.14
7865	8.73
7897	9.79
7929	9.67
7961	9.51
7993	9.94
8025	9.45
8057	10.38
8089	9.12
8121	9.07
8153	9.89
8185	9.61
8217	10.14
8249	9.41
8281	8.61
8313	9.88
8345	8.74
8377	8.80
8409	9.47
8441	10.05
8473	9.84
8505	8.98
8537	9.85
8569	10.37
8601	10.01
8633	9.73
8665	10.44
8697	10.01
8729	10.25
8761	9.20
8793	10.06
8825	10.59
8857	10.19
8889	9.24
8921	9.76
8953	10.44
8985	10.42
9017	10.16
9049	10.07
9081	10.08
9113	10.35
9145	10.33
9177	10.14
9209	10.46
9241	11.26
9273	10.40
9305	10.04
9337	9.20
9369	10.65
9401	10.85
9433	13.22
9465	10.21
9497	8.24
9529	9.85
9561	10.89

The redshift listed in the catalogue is 0.61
